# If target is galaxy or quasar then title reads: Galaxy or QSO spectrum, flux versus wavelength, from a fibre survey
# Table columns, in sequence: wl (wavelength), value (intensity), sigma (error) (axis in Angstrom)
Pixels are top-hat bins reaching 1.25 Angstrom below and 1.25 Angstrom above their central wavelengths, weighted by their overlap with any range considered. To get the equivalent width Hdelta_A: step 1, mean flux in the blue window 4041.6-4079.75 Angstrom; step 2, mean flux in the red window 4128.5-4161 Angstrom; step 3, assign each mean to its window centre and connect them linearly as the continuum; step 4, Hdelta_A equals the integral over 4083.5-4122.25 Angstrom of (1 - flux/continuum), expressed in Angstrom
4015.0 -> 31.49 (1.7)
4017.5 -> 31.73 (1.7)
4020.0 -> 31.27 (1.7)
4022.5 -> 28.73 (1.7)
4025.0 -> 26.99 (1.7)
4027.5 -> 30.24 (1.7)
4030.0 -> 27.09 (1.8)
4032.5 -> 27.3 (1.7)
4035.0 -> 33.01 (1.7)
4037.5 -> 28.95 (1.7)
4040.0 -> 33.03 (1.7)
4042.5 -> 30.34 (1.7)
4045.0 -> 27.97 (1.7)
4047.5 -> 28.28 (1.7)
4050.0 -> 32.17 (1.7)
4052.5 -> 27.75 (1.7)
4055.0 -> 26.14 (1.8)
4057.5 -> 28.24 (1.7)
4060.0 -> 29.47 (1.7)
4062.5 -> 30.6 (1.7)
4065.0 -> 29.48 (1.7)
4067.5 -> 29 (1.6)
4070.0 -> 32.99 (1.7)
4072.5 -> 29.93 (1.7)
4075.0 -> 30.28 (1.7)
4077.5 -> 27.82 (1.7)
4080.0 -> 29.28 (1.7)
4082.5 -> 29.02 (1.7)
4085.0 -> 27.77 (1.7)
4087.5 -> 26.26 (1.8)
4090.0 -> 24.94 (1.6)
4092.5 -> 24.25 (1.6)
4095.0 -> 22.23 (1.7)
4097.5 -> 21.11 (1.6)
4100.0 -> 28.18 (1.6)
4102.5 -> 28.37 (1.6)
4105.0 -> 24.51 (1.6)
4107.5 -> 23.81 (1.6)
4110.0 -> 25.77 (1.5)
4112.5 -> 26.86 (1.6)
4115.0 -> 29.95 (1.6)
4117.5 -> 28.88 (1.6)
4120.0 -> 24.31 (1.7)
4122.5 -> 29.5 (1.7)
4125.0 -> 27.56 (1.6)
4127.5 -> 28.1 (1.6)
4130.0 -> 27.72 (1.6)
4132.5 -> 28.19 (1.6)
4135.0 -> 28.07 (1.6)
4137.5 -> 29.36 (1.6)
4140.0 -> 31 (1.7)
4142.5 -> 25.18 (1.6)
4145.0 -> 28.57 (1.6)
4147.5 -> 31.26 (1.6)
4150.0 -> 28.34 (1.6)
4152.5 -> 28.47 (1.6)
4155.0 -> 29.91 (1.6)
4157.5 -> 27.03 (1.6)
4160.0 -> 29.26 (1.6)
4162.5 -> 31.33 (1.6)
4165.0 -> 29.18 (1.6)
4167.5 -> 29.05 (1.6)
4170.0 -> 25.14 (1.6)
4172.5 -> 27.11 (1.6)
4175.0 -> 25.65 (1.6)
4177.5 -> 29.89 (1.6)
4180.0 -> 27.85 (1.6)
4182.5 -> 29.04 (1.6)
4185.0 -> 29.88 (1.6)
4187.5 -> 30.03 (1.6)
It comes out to 4.1 Angstrom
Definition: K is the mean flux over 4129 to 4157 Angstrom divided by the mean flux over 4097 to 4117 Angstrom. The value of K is 1.09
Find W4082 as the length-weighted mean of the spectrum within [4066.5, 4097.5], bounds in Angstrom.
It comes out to 27.5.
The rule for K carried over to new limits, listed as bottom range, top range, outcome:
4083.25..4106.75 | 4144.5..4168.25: 1.15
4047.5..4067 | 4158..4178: 0.97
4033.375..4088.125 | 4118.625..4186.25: 0.96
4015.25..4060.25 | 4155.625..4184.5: 0.96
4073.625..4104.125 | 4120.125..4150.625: 1.07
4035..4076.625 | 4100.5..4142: 0.93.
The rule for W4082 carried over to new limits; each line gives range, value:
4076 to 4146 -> 27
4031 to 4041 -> 30.4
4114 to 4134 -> 28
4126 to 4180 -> 28.4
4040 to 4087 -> 29.3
